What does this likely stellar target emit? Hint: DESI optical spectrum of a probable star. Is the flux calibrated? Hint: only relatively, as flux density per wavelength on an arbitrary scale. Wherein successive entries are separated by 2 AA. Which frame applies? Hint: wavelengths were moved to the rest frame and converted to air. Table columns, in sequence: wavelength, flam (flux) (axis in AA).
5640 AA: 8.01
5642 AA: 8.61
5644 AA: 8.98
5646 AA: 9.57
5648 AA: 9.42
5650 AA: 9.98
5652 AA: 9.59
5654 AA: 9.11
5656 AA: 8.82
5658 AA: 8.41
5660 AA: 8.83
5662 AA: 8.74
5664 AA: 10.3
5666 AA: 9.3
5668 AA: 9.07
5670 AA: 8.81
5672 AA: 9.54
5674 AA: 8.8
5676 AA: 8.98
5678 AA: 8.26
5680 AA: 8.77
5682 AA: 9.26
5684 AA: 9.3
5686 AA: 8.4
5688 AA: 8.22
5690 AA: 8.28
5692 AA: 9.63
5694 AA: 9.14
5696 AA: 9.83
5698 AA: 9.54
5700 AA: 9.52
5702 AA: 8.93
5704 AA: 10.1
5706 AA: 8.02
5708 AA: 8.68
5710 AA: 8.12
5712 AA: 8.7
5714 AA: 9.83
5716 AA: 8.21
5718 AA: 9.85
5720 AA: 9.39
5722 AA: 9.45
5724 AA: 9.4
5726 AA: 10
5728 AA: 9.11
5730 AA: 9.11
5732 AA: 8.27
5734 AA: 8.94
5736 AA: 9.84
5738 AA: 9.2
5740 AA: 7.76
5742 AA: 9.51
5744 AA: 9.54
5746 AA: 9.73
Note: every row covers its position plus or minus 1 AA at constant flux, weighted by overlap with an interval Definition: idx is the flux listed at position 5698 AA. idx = 9.54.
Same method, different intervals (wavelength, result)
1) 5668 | 9.07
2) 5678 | 8.26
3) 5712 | 8.7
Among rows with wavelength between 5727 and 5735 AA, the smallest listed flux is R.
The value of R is 8.27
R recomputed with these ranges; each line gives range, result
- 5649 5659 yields 8.41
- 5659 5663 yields 8.74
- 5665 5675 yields 8.8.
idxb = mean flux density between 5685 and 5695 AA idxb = 8.73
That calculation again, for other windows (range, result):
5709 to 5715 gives 8.88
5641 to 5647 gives 9.05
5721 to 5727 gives 9.62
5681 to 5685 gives 9.28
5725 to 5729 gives 9.55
